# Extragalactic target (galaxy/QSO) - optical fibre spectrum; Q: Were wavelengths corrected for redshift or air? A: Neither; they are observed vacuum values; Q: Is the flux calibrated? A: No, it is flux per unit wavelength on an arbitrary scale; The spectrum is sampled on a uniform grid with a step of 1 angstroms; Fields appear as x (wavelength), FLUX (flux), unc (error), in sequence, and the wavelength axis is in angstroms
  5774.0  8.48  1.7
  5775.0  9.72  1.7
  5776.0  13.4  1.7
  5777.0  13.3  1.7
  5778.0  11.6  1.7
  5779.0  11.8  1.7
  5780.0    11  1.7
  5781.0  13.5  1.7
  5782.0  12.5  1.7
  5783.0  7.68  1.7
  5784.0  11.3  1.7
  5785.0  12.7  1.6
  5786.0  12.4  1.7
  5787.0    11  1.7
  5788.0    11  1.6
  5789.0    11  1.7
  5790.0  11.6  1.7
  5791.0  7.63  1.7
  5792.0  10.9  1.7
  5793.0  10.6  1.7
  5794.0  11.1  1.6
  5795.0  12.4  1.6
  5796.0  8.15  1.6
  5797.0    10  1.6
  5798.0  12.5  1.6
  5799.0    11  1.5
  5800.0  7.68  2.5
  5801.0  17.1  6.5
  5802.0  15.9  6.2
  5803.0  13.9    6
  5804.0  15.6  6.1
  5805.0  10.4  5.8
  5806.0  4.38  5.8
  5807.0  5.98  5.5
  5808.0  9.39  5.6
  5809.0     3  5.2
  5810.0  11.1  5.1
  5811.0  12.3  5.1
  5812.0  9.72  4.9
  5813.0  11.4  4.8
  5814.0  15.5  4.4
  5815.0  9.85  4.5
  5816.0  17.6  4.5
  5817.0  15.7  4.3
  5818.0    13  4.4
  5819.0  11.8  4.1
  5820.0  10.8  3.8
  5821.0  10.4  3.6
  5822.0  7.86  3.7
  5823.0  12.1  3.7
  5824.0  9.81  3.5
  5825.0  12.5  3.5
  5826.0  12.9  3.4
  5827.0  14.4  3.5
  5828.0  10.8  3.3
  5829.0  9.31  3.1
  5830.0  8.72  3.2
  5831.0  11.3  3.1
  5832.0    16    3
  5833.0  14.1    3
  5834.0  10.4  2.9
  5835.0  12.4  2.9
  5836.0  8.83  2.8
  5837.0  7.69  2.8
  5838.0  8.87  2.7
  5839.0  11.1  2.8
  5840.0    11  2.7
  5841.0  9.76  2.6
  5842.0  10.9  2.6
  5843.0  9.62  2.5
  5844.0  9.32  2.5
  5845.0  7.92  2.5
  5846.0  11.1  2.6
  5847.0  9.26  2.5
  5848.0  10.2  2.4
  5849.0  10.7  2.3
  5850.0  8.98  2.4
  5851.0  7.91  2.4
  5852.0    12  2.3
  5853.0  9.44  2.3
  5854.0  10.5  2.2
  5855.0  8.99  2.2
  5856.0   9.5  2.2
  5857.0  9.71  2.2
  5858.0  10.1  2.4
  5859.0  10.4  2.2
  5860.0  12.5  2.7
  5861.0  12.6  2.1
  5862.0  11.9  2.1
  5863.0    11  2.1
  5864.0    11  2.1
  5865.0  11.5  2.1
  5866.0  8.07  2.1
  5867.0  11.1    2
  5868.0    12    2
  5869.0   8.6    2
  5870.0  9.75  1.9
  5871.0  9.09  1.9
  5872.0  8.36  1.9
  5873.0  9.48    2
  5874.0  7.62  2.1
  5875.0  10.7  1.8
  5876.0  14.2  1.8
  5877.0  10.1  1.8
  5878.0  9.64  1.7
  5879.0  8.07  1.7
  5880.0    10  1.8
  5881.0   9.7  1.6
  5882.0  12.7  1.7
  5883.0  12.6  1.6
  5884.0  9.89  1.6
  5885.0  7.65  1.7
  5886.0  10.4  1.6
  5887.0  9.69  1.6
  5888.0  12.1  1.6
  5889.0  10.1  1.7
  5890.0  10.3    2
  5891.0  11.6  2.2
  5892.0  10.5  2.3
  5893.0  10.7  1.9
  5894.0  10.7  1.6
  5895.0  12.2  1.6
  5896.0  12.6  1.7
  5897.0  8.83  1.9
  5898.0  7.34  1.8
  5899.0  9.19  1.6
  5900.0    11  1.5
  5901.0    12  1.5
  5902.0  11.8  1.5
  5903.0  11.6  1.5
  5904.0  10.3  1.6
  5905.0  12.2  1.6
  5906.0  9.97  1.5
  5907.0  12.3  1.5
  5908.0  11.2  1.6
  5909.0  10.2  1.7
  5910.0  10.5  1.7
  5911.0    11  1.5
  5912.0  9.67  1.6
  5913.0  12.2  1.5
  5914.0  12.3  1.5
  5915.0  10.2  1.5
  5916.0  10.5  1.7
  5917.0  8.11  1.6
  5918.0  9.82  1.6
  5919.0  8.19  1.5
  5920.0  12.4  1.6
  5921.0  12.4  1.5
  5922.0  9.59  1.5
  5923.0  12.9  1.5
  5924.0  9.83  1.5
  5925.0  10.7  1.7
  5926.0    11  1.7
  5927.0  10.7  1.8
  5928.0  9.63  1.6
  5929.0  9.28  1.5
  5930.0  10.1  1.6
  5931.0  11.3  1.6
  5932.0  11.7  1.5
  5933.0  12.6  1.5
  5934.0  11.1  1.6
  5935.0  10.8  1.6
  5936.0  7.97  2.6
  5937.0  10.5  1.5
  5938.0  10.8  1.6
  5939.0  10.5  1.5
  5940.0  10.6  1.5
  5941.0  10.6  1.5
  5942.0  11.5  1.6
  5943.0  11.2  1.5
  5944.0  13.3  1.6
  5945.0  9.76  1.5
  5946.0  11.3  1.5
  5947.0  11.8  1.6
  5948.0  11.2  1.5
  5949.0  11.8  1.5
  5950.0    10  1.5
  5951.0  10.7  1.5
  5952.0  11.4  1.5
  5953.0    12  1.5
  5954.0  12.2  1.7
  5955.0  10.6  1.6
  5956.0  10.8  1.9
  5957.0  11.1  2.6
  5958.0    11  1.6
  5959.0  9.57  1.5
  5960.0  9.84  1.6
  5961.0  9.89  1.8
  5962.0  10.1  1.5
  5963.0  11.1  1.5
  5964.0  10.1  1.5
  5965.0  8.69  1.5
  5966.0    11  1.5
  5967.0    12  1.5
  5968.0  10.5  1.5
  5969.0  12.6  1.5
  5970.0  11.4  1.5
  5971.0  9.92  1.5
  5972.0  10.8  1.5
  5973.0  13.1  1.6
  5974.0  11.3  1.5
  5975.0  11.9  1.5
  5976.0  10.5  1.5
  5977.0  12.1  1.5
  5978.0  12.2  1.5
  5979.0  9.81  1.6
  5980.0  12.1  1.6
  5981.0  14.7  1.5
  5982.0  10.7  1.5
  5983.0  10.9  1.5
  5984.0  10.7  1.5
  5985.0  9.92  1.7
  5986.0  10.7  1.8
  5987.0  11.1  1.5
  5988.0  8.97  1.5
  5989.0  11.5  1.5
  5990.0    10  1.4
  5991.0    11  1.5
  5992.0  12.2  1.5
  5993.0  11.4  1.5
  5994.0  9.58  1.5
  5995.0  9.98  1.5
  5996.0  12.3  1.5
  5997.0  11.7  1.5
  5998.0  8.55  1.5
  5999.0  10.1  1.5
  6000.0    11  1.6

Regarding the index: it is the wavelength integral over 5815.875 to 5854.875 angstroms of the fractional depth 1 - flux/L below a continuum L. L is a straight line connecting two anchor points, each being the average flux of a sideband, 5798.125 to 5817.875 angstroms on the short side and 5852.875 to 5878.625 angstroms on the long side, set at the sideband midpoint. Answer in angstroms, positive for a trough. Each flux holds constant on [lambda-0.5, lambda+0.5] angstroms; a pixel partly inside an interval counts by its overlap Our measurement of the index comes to 0.3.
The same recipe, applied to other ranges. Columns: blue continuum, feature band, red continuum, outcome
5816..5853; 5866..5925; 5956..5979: 2.2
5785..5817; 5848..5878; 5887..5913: 1.8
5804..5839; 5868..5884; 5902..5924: 1.2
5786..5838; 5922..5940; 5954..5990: 0.6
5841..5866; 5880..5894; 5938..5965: -0.2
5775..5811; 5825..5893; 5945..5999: 3.3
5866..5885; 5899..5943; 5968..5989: -0.7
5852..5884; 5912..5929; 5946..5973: 0.1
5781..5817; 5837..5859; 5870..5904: 1.8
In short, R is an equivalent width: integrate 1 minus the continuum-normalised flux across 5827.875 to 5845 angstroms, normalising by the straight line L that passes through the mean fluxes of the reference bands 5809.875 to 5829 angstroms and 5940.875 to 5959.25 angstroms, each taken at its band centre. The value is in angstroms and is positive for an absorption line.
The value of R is 2.0 angstroms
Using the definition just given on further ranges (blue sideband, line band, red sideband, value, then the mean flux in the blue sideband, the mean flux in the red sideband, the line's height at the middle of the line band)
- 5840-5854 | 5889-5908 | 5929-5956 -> -0.6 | 9.85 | 11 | 10.5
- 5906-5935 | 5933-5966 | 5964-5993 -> 0.5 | 10.8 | 11.1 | 10.9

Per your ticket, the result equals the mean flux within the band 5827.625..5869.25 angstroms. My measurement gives 10.4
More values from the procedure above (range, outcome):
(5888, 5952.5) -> 10.8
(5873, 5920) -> 10.5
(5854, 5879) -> 10.3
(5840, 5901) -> 10.2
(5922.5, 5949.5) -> 10.9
